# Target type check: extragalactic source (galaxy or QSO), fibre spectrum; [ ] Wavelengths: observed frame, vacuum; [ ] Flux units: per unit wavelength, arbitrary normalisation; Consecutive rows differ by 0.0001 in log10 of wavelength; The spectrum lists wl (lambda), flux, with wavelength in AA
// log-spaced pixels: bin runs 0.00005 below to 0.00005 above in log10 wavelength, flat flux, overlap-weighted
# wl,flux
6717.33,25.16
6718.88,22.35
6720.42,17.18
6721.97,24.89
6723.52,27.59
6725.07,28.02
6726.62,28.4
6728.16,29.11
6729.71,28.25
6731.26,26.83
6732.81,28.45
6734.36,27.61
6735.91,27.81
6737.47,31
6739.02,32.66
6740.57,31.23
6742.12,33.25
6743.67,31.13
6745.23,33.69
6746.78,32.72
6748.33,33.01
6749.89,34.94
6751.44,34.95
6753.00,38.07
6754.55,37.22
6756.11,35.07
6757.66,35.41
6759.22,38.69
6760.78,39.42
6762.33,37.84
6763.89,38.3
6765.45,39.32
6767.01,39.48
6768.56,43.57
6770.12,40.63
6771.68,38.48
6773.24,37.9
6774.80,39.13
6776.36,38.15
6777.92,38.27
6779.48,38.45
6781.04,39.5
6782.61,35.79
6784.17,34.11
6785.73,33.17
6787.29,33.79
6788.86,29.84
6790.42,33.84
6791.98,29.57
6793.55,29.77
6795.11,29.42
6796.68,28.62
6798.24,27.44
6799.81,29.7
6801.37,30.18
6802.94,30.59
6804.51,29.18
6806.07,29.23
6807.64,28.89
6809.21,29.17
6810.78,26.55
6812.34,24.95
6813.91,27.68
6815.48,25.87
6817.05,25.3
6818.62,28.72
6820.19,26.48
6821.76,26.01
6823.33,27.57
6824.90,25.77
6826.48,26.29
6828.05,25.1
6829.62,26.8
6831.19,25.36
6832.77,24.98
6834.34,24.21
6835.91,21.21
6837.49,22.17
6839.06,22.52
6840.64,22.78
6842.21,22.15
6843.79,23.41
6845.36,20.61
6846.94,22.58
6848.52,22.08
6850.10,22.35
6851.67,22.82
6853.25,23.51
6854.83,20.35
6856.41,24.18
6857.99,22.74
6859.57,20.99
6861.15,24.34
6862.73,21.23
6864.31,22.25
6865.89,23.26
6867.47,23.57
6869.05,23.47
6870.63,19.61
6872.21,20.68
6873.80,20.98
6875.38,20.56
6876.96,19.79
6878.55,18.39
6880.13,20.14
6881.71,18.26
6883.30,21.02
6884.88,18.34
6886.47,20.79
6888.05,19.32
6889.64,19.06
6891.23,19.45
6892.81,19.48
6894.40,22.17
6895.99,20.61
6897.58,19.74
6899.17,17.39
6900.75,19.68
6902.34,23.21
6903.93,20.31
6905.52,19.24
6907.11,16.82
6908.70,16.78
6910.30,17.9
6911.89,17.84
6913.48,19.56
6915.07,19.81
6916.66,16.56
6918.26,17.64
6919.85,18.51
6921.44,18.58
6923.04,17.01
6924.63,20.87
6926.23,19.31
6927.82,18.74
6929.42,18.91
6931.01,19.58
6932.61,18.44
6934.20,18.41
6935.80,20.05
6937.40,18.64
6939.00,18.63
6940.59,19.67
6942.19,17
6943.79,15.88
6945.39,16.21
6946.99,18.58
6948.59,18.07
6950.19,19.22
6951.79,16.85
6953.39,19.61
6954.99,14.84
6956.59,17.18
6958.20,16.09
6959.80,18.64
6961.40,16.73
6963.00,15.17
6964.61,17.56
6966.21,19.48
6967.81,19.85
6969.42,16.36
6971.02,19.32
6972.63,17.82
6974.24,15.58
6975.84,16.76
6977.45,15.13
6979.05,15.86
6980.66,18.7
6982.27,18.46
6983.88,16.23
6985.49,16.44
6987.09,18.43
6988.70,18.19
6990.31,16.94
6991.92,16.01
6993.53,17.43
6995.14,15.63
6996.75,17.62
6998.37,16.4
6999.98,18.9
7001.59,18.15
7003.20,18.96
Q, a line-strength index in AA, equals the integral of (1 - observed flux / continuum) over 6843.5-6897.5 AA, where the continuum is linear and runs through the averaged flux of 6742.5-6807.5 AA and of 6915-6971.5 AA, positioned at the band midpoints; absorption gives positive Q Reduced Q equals 8.7 AA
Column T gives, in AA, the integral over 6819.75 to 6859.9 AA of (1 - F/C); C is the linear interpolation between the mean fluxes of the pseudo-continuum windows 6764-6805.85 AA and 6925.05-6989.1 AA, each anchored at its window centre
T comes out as 7.6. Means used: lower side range 34.5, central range 23.7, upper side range 17.8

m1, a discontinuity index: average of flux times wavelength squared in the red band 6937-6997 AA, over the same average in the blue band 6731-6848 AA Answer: 0.59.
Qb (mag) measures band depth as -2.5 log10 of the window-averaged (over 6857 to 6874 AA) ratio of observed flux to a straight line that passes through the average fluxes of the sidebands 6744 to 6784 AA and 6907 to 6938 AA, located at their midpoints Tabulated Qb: 0.144 mag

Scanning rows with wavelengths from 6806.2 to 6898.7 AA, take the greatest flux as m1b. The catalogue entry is 29.17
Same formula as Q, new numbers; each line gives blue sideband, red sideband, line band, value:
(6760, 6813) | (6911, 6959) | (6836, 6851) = 3.0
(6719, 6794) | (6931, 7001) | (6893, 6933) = 4.7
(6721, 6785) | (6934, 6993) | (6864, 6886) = 3.5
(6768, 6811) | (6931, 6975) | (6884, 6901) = 2.8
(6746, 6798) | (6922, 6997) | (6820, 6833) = 1.9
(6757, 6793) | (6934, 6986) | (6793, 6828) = 5.8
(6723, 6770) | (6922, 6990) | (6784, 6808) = -0.4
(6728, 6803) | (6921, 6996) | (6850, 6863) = 1.9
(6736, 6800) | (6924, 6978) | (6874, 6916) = 6.6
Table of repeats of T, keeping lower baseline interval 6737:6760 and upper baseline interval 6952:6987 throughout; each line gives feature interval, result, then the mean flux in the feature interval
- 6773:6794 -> -2.3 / 35.1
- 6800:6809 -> 0.1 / 29.6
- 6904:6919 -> 2.5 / 18.1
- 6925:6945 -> 1.3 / 18.6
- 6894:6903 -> 0.9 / 20.4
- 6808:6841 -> 3.3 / 25.6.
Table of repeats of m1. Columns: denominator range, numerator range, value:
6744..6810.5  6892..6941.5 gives 0.57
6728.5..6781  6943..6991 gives 0.52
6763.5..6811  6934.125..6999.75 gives 0.54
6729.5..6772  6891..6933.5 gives 0.58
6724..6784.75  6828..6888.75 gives 0.65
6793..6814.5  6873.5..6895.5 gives 0.71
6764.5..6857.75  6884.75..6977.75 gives 0.66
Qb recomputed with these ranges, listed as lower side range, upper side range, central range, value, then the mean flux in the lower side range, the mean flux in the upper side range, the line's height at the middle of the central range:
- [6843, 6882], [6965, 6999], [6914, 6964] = 0.05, 21.7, 17.3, 18.9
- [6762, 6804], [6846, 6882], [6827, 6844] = 0.11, 34.9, 21.7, 26.3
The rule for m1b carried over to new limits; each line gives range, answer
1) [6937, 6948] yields 19.67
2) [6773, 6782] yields 39.5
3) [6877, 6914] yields 23.21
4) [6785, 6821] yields 33.84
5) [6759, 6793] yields 43.57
